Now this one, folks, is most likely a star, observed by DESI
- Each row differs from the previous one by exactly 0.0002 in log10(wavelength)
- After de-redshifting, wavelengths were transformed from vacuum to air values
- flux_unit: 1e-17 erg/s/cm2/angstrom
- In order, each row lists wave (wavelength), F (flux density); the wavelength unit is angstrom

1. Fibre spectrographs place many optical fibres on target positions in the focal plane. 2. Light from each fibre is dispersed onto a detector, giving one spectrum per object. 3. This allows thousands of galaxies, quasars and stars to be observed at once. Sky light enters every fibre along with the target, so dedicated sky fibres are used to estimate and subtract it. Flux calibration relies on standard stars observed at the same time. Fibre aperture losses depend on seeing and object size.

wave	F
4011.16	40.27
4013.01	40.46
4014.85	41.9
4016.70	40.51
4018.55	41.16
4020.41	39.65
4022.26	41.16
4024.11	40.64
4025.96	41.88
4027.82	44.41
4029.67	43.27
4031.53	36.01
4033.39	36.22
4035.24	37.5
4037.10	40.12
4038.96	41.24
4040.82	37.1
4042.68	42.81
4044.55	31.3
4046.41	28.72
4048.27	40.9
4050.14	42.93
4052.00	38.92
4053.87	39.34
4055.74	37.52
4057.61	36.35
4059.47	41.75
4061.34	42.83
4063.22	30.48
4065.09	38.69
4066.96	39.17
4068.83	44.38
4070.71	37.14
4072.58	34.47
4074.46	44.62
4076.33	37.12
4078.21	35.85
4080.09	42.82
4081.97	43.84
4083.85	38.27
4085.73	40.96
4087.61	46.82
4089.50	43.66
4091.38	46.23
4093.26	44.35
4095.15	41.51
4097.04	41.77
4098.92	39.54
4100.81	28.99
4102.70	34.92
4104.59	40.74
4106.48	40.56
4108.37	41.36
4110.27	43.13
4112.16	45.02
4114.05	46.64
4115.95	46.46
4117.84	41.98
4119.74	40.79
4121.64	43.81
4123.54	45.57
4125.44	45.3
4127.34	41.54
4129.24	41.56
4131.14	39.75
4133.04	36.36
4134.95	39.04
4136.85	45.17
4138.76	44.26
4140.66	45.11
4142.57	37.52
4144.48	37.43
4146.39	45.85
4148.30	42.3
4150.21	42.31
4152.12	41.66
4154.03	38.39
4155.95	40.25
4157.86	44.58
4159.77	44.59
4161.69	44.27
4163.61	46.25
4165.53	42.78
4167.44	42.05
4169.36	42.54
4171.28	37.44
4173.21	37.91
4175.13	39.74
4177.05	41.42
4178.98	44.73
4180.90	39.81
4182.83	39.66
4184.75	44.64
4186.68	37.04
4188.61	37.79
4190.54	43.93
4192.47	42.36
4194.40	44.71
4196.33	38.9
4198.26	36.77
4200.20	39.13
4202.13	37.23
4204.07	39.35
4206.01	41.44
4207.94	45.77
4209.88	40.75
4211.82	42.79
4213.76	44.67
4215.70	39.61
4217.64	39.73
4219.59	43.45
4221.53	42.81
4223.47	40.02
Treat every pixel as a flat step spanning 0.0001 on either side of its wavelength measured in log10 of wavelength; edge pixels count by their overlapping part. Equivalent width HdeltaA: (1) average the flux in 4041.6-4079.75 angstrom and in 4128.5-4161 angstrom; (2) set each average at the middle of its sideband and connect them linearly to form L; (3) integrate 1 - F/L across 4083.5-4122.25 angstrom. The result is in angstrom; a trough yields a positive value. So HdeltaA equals -1.8 angstrom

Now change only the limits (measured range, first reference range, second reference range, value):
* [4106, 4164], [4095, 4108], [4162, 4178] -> -4.0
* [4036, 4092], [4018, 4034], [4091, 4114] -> 1.6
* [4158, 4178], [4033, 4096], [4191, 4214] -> -0.6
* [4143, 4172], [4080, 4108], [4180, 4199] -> -1.0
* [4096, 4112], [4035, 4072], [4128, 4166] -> 0.5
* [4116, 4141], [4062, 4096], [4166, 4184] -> -1.1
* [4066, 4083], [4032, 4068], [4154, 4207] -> -0.6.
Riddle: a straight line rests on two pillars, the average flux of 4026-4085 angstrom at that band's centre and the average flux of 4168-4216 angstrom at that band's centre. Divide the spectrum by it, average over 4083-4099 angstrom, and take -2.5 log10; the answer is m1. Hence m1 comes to -0.09 mag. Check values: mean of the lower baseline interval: 39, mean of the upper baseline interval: 40.8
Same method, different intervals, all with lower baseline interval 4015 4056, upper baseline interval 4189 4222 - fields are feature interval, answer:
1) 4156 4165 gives -0.09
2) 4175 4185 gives -0.02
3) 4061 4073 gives 0.04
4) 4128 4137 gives 0.01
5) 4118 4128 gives -0.08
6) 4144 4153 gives -0.04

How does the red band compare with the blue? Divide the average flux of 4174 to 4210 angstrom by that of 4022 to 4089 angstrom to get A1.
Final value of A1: 1.0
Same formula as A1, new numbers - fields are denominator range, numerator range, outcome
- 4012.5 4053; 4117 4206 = 1.05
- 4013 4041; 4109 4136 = 1.06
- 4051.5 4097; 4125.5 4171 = 1.04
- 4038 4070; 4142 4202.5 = 1.07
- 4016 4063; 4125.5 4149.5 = 1.06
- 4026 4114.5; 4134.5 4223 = 1.04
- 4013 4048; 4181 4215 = 1.04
